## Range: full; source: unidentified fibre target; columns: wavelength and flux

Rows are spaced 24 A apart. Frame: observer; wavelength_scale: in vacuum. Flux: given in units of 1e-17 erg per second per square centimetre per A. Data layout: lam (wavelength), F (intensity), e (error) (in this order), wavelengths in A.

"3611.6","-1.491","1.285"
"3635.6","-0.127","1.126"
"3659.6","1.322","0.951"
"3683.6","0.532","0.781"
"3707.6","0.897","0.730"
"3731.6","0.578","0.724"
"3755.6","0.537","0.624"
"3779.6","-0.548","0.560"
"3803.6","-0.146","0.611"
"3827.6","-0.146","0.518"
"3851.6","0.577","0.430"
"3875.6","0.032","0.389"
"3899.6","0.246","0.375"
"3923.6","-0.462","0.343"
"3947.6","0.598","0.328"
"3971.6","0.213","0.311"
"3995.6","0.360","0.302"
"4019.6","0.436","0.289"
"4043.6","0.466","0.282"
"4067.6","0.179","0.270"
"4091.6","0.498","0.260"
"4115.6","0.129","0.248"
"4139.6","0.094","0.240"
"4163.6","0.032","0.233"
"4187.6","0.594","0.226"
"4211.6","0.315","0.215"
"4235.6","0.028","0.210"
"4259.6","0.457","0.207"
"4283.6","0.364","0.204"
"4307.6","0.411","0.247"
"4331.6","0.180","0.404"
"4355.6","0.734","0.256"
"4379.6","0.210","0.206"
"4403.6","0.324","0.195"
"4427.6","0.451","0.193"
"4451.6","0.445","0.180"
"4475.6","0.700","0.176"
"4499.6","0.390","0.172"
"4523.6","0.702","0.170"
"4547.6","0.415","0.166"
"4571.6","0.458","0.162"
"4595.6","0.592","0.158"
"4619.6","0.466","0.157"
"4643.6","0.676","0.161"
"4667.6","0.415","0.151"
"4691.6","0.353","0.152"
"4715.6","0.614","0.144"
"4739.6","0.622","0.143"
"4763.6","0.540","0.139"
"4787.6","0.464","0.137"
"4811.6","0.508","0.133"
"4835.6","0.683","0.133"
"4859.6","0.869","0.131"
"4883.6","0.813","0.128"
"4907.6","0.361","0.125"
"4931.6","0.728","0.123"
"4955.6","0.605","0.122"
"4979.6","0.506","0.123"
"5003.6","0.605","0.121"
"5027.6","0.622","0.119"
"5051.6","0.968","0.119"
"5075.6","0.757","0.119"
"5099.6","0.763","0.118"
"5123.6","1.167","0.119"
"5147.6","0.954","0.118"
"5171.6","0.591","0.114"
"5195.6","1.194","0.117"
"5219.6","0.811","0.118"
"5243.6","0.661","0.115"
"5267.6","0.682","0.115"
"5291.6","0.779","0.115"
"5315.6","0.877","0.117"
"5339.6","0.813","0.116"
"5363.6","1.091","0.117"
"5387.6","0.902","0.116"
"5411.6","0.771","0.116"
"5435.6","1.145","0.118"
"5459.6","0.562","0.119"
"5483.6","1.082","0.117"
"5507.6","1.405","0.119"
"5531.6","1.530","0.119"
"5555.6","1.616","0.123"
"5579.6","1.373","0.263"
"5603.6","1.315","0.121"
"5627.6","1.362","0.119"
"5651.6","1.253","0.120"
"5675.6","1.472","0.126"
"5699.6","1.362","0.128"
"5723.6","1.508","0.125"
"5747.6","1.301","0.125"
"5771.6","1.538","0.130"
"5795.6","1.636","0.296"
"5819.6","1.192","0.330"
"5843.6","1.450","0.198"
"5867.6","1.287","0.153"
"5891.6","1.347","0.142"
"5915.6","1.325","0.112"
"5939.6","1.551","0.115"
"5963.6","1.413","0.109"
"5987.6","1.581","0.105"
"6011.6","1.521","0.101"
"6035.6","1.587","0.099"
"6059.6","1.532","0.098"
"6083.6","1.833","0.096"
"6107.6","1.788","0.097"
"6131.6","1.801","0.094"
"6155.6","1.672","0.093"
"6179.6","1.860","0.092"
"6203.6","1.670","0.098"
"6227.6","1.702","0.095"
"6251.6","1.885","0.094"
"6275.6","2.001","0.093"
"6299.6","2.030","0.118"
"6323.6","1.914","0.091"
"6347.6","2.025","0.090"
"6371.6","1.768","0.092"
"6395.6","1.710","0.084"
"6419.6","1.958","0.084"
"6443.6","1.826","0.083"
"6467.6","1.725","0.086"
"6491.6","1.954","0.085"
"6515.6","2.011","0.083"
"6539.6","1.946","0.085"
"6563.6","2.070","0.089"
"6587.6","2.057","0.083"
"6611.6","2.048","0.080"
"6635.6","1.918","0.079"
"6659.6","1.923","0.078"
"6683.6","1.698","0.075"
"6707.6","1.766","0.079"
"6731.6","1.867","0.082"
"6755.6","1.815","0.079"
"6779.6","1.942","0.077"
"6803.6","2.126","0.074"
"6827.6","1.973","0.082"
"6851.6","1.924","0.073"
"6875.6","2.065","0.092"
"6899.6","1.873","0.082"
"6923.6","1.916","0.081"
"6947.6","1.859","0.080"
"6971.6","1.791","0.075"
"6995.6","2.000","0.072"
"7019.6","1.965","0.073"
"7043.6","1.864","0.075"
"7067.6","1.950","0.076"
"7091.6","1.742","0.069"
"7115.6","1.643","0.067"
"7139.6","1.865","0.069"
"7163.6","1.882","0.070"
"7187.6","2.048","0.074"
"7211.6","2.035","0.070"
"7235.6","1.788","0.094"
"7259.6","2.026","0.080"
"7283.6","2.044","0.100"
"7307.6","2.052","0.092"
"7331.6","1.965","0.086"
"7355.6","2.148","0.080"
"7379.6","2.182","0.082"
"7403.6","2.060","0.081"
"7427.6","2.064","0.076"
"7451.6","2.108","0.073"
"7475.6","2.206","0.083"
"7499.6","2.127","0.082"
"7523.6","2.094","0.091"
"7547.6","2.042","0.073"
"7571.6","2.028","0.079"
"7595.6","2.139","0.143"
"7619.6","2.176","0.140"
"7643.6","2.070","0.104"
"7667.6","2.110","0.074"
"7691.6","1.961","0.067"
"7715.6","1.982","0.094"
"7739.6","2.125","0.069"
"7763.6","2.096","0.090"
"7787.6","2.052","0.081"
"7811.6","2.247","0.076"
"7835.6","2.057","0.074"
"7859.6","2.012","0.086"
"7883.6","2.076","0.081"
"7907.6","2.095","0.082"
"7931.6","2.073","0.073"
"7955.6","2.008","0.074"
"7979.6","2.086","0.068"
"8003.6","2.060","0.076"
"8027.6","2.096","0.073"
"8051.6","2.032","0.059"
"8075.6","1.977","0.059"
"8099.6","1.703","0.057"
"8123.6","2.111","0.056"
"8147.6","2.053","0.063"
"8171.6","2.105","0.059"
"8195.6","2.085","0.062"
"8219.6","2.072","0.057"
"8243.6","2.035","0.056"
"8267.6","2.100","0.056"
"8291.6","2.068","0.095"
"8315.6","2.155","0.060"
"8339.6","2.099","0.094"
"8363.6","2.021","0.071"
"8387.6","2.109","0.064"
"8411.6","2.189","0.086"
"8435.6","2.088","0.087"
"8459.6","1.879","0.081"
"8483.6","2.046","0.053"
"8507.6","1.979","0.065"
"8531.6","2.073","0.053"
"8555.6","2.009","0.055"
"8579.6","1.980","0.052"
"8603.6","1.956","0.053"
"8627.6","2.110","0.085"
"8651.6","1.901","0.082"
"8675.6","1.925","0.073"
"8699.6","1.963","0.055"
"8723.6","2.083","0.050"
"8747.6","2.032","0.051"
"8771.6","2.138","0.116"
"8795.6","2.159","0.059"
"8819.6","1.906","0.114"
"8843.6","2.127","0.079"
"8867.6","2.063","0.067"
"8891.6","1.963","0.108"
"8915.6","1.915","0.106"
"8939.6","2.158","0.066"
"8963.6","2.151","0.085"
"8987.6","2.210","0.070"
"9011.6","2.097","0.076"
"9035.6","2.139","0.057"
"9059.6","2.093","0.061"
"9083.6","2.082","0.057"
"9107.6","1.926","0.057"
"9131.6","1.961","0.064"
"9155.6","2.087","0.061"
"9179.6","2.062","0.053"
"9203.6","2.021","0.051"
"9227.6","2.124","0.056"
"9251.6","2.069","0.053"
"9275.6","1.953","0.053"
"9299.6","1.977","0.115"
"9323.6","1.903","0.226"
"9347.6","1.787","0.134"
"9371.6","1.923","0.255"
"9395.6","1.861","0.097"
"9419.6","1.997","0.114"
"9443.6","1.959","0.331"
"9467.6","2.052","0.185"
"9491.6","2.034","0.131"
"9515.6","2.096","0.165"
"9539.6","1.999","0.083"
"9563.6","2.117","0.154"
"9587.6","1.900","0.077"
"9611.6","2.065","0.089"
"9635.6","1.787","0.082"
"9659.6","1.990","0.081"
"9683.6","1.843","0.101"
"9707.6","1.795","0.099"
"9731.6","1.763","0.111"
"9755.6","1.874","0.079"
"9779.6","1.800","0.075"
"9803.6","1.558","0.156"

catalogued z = 0.37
